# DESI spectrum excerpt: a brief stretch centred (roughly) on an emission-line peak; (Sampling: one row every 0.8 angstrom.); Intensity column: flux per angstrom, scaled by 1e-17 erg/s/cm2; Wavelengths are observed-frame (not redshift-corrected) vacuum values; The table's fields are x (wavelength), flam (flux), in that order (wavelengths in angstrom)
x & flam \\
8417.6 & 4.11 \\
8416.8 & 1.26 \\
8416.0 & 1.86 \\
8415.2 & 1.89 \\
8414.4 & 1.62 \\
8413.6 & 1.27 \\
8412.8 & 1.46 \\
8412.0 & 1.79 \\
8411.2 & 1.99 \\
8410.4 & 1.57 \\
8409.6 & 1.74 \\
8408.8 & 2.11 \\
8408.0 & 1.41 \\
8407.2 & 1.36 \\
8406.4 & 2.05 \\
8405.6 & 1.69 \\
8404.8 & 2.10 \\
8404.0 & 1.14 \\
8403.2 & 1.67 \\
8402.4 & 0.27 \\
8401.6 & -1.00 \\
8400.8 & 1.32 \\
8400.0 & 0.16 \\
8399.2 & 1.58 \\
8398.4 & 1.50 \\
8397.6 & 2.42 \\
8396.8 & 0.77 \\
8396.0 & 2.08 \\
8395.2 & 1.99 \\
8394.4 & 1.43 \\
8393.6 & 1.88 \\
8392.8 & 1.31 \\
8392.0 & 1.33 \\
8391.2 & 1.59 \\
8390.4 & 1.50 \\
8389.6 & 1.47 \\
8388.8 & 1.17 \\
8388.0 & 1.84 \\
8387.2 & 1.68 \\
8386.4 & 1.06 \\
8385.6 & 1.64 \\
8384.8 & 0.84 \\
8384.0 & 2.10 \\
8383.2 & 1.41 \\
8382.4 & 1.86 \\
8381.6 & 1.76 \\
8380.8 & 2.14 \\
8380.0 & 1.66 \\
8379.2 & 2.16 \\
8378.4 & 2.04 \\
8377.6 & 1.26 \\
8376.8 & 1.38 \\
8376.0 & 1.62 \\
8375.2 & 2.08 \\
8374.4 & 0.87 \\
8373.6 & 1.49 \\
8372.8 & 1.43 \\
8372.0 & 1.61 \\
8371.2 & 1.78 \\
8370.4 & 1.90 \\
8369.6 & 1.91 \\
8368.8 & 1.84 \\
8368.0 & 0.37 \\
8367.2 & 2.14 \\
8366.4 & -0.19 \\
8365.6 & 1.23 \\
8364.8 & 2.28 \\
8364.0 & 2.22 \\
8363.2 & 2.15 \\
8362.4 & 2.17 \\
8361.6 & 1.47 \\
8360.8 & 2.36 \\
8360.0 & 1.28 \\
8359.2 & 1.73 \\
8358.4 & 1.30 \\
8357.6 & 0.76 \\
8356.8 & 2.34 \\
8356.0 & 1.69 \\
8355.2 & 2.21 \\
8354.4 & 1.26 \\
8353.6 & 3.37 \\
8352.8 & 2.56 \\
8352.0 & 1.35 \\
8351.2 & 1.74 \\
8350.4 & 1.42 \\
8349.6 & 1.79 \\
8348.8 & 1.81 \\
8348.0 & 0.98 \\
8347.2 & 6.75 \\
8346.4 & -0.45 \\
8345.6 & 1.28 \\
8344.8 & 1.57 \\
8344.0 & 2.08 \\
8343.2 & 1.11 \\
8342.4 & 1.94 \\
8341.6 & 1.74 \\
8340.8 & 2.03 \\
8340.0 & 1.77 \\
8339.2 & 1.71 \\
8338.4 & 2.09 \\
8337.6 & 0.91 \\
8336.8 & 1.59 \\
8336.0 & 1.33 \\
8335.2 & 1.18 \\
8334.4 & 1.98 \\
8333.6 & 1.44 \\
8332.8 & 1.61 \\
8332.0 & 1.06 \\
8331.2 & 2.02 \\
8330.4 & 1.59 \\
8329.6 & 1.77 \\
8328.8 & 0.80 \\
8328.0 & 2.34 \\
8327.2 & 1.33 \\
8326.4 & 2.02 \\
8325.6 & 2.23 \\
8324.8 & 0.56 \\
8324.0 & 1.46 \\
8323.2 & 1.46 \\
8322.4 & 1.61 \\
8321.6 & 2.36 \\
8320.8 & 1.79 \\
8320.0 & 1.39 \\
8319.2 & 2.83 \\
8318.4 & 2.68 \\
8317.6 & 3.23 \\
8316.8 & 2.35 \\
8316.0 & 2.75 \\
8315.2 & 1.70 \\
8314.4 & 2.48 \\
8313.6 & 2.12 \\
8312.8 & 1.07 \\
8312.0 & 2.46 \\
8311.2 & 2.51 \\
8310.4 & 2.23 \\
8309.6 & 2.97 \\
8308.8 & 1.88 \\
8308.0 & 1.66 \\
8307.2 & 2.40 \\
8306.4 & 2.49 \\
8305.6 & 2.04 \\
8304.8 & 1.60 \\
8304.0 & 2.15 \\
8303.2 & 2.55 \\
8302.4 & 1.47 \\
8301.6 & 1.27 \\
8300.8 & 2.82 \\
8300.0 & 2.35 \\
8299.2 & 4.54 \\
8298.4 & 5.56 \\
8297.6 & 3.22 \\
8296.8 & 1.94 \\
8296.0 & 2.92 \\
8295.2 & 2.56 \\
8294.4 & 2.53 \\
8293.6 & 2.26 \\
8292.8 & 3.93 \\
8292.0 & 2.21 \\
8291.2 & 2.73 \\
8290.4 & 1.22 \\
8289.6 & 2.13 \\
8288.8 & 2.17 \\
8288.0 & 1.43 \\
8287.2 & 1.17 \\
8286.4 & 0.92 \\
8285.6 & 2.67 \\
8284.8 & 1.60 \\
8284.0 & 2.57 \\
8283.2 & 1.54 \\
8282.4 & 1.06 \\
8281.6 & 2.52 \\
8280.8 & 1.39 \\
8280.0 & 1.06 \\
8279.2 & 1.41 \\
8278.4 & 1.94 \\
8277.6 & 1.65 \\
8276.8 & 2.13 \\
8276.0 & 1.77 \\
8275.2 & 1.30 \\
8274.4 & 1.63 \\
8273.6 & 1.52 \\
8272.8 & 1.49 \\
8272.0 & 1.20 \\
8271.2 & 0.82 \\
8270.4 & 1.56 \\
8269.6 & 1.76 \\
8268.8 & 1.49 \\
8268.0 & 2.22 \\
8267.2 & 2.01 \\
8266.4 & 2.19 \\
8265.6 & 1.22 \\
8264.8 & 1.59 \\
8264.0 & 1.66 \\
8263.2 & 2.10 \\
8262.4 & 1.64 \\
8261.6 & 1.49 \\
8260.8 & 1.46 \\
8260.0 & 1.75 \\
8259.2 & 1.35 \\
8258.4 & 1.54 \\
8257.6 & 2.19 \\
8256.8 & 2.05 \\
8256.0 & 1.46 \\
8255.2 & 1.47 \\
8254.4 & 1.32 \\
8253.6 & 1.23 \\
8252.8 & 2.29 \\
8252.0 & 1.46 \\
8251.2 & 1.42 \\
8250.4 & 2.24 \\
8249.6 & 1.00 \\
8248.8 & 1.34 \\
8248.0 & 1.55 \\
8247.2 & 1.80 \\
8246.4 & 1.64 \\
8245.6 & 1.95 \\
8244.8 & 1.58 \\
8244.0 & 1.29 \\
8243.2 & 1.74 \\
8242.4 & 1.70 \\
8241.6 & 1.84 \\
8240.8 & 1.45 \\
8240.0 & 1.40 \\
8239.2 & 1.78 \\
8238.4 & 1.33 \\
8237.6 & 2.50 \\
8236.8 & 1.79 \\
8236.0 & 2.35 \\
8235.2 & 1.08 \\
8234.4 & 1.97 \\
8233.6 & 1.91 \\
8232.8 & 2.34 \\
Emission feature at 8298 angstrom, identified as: [S II] 6716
